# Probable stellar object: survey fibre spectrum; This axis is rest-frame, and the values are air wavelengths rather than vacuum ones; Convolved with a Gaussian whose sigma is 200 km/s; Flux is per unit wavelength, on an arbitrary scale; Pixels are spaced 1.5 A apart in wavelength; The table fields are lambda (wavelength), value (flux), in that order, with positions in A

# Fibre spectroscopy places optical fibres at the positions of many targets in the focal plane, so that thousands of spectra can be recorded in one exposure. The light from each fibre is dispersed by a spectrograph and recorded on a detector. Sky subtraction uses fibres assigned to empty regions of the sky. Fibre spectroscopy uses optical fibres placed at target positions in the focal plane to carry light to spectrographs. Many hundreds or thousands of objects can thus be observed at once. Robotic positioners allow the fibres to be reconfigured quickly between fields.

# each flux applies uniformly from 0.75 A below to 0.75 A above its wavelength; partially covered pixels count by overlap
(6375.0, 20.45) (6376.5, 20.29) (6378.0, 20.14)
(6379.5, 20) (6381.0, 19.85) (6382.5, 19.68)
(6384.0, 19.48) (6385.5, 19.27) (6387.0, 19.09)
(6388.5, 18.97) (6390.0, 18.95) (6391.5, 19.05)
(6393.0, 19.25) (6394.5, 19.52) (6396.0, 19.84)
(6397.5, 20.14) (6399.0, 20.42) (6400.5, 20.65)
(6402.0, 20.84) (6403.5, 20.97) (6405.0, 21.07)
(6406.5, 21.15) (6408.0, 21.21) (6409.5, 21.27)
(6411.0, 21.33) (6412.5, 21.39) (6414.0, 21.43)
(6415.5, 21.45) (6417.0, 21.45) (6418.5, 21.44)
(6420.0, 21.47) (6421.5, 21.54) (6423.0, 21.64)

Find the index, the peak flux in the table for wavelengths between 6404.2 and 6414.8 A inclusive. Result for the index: 21.43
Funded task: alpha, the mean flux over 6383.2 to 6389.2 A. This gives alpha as 19.2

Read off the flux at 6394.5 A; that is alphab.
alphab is 19.52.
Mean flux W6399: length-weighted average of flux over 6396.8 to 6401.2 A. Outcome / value 20.4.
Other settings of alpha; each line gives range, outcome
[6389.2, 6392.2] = 19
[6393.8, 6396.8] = 19.7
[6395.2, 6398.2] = 20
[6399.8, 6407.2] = 20.9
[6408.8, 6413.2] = 21.3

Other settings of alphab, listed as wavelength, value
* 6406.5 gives 21.15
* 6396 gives 19.84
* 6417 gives 21.45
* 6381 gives 19.85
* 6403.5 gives 20.97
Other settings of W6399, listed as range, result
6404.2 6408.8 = 21.1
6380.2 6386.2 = 19.6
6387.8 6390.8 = 19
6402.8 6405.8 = 21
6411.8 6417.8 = 21.4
